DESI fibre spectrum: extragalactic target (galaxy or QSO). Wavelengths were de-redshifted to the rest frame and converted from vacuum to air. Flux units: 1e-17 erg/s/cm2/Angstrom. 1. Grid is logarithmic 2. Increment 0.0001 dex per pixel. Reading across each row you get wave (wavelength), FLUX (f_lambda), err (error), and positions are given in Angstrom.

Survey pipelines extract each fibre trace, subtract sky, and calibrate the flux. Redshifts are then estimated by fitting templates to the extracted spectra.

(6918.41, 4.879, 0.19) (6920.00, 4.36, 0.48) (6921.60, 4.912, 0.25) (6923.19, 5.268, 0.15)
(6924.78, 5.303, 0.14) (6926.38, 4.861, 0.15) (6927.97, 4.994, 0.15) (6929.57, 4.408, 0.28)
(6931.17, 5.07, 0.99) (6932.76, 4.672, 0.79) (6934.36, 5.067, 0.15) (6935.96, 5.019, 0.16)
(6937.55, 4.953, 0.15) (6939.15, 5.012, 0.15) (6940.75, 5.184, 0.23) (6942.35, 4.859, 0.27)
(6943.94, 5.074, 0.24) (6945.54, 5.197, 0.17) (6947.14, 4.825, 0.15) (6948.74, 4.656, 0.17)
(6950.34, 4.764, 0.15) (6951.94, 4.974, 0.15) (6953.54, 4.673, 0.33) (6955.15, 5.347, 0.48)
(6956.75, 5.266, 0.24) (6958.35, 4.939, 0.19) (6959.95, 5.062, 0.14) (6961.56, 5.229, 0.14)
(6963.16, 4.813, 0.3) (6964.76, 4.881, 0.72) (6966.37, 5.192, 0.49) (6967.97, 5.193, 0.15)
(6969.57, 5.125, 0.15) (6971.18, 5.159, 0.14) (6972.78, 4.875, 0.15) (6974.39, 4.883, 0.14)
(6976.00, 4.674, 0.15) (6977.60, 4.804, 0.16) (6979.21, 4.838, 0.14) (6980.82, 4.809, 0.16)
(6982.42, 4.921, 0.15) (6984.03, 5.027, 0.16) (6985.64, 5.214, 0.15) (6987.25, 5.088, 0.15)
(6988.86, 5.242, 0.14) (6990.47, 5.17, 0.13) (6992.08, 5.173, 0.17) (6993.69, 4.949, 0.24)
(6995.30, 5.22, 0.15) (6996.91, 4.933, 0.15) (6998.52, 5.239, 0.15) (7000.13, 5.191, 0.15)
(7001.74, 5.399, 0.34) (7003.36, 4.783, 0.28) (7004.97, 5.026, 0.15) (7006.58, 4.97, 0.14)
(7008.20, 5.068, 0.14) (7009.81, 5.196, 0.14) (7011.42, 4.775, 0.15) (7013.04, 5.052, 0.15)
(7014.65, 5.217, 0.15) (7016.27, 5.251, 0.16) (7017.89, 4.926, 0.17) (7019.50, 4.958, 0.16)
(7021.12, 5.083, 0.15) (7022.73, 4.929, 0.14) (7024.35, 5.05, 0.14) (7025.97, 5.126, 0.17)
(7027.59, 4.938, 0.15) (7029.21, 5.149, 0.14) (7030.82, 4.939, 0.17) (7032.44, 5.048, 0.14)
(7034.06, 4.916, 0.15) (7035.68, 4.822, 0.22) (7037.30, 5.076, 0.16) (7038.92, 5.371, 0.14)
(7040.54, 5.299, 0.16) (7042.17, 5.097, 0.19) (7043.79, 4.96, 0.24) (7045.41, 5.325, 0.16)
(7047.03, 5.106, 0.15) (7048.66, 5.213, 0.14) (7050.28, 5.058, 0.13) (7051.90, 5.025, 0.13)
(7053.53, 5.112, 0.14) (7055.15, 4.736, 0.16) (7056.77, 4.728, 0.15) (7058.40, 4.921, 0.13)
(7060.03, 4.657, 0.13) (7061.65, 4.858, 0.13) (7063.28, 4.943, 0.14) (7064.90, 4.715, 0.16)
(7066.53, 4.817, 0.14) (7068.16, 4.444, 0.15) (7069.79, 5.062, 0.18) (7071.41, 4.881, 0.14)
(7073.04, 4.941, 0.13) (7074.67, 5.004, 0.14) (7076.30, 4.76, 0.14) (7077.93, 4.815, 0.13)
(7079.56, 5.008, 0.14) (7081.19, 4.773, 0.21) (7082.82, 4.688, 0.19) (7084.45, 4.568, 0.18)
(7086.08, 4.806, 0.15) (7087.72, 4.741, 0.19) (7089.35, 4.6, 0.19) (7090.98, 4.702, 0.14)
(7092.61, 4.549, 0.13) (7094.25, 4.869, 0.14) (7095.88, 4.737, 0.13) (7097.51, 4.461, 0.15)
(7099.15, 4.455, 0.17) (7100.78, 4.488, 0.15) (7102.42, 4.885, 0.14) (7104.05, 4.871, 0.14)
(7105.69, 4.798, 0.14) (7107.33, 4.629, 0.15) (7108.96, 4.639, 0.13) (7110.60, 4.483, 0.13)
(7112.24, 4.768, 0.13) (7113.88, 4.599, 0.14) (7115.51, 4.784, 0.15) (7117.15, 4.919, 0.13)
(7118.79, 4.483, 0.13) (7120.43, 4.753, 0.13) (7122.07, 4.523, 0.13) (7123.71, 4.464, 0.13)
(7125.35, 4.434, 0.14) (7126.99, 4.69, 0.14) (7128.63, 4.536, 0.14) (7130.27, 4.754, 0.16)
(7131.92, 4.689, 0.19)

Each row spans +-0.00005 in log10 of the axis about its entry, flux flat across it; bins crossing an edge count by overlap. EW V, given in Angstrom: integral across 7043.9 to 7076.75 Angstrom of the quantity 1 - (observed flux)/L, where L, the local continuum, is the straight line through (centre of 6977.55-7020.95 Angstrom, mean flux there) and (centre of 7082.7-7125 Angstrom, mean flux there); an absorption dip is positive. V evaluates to -0.6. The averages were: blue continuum 5.06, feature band 4.92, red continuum 4.66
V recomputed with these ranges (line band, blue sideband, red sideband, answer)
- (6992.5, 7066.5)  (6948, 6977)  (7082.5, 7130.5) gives -3.03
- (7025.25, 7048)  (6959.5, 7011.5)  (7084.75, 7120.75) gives -0.95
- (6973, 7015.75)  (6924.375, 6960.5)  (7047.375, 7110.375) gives -1.21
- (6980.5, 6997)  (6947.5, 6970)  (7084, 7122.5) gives -0.49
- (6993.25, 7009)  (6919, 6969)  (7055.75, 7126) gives -0.67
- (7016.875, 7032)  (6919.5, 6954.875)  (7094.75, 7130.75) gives -0.73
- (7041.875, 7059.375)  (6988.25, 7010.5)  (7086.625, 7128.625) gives -0.45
